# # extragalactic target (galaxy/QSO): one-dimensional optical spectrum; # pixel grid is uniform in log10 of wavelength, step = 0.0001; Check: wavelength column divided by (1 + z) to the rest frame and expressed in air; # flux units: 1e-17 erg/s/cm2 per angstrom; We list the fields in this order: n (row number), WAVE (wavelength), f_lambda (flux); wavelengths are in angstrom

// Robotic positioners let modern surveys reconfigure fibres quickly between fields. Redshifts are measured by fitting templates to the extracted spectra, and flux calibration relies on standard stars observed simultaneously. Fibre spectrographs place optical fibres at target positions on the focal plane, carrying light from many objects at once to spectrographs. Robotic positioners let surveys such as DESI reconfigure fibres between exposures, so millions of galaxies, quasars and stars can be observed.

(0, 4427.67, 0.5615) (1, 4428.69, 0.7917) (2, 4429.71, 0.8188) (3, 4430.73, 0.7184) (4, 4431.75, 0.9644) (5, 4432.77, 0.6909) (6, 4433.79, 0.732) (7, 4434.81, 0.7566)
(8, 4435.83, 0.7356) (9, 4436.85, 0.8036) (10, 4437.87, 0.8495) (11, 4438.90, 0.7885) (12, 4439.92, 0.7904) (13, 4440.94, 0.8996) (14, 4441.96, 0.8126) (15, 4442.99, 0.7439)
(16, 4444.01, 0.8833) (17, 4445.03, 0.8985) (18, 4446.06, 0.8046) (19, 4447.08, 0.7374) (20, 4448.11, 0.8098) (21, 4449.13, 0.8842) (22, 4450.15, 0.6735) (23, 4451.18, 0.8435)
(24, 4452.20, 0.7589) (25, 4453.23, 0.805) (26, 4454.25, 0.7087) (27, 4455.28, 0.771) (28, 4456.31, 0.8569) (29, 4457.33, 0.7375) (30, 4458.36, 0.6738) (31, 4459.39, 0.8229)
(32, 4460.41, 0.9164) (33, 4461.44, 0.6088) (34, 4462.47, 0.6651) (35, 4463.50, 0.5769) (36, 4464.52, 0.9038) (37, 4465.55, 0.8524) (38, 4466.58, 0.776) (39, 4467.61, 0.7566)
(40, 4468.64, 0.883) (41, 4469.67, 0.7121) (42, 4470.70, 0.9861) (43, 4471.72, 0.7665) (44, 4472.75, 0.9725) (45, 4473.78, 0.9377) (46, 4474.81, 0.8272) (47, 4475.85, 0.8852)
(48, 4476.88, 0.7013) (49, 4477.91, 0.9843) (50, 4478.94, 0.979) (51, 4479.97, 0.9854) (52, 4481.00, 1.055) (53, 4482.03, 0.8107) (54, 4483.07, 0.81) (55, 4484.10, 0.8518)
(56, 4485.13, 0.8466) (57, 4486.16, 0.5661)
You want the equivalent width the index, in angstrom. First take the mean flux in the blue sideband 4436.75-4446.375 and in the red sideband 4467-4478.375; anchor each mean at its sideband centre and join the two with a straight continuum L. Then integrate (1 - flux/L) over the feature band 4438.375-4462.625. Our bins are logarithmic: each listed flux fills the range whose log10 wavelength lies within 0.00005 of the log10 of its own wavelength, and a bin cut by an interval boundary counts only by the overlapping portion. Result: 1.4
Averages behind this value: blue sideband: 0.828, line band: 0.789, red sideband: 0.854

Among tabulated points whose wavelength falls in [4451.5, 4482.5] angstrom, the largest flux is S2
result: 1.055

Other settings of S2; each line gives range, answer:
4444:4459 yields 0.8985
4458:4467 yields 0.9164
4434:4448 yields 0.8996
